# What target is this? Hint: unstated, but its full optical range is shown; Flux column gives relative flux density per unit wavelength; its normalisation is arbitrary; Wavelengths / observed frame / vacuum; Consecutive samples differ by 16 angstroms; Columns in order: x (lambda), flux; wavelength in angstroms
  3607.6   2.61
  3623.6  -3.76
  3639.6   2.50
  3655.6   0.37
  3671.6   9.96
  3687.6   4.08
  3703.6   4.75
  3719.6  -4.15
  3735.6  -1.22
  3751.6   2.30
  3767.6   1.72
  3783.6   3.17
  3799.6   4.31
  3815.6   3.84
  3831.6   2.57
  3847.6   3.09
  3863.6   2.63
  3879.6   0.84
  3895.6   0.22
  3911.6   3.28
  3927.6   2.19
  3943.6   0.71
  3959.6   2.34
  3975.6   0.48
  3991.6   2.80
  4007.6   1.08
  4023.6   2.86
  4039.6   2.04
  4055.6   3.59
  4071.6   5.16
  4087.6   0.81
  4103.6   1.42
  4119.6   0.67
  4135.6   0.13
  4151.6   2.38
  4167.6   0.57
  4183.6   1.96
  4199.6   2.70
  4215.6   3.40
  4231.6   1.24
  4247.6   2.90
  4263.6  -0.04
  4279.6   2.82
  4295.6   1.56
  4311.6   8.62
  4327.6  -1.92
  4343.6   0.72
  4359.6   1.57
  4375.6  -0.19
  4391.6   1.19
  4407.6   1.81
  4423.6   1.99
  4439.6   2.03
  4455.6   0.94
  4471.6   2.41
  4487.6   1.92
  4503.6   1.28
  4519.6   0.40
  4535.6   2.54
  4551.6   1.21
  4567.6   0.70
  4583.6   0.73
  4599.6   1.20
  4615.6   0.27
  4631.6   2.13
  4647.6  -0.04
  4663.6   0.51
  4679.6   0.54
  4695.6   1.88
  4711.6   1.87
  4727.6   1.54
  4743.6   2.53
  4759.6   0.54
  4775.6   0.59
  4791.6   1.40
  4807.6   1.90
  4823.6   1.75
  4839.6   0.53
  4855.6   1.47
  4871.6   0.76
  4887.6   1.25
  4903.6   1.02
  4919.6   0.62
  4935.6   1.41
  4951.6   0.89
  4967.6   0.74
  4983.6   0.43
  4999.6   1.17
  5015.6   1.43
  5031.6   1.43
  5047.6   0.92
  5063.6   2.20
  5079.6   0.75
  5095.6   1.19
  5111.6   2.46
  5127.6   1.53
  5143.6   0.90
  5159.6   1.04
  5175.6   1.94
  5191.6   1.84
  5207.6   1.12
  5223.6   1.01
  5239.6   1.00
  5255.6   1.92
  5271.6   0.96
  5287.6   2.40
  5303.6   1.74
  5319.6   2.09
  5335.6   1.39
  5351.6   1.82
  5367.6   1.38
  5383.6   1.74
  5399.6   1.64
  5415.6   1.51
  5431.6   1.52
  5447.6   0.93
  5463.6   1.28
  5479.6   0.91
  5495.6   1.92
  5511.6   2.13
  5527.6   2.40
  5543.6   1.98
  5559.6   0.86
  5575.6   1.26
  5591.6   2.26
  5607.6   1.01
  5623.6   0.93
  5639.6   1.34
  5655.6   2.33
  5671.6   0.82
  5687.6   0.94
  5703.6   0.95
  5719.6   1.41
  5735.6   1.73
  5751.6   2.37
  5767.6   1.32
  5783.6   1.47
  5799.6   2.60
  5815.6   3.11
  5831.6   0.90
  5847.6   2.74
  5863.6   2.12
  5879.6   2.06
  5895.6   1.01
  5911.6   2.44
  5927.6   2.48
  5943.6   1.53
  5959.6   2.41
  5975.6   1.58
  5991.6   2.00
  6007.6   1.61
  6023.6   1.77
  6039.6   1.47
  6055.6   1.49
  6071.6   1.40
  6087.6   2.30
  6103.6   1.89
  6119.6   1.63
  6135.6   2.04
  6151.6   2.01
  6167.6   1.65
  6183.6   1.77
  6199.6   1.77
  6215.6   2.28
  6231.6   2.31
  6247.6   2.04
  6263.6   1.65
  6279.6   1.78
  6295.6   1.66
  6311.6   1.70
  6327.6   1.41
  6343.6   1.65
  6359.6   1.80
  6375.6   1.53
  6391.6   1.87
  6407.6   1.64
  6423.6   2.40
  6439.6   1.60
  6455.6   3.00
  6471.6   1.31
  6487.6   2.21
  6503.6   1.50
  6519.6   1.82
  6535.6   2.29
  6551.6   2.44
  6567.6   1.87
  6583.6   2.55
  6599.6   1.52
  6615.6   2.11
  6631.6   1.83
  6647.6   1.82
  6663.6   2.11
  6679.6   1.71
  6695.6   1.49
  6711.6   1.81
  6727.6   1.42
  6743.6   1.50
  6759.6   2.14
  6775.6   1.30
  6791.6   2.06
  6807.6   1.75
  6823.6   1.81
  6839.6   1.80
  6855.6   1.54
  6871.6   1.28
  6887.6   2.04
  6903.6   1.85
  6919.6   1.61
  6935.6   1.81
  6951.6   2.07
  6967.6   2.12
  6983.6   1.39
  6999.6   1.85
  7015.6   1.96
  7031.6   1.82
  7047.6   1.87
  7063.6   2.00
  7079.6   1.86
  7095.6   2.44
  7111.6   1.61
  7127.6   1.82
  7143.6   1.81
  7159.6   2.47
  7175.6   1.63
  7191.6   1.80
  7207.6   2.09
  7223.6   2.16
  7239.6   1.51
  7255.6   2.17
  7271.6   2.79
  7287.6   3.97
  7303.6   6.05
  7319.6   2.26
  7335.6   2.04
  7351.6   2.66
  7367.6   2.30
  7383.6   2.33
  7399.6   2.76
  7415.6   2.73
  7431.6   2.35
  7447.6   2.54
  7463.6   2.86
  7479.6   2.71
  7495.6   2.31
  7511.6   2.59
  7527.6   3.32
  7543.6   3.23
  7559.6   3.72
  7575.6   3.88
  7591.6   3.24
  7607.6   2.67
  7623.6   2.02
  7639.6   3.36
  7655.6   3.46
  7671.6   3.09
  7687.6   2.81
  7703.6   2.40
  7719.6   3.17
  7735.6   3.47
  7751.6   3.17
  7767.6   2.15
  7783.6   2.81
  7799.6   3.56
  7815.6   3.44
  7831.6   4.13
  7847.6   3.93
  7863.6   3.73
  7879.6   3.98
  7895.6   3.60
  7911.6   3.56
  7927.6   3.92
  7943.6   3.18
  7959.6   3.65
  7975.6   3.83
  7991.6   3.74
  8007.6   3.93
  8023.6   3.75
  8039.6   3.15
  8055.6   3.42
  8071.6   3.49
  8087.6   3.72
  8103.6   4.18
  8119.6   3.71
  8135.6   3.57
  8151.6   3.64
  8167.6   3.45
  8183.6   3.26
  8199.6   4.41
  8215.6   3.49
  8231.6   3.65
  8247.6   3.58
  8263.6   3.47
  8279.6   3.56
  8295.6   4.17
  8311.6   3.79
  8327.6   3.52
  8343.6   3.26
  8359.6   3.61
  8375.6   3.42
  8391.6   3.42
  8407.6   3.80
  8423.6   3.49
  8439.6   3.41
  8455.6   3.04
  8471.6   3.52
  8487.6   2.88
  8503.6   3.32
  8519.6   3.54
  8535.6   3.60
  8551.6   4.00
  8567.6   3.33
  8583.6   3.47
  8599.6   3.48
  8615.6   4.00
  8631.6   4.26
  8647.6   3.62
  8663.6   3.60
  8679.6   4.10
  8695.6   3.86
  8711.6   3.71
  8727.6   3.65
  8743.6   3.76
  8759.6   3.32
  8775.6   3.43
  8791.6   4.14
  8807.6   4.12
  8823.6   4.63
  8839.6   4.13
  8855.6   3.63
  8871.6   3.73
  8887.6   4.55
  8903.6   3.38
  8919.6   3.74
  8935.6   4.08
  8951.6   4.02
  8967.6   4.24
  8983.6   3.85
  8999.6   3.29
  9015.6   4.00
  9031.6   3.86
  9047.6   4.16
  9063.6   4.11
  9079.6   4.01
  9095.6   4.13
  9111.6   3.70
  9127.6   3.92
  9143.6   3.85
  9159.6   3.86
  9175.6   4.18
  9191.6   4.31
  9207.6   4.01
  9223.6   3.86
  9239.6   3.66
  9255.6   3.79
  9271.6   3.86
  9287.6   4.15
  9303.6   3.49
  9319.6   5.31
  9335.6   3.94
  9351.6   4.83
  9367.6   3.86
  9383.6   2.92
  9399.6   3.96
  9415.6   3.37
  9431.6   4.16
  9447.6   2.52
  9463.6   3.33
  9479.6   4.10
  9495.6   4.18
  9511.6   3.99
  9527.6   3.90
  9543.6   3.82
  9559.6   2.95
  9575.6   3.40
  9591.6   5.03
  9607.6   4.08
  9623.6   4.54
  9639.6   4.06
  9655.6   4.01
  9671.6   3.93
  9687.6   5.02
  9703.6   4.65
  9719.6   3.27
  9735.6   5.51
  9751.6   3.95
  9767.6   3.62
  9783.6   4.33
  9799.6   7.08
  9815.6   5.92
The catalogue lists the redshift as 0.96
